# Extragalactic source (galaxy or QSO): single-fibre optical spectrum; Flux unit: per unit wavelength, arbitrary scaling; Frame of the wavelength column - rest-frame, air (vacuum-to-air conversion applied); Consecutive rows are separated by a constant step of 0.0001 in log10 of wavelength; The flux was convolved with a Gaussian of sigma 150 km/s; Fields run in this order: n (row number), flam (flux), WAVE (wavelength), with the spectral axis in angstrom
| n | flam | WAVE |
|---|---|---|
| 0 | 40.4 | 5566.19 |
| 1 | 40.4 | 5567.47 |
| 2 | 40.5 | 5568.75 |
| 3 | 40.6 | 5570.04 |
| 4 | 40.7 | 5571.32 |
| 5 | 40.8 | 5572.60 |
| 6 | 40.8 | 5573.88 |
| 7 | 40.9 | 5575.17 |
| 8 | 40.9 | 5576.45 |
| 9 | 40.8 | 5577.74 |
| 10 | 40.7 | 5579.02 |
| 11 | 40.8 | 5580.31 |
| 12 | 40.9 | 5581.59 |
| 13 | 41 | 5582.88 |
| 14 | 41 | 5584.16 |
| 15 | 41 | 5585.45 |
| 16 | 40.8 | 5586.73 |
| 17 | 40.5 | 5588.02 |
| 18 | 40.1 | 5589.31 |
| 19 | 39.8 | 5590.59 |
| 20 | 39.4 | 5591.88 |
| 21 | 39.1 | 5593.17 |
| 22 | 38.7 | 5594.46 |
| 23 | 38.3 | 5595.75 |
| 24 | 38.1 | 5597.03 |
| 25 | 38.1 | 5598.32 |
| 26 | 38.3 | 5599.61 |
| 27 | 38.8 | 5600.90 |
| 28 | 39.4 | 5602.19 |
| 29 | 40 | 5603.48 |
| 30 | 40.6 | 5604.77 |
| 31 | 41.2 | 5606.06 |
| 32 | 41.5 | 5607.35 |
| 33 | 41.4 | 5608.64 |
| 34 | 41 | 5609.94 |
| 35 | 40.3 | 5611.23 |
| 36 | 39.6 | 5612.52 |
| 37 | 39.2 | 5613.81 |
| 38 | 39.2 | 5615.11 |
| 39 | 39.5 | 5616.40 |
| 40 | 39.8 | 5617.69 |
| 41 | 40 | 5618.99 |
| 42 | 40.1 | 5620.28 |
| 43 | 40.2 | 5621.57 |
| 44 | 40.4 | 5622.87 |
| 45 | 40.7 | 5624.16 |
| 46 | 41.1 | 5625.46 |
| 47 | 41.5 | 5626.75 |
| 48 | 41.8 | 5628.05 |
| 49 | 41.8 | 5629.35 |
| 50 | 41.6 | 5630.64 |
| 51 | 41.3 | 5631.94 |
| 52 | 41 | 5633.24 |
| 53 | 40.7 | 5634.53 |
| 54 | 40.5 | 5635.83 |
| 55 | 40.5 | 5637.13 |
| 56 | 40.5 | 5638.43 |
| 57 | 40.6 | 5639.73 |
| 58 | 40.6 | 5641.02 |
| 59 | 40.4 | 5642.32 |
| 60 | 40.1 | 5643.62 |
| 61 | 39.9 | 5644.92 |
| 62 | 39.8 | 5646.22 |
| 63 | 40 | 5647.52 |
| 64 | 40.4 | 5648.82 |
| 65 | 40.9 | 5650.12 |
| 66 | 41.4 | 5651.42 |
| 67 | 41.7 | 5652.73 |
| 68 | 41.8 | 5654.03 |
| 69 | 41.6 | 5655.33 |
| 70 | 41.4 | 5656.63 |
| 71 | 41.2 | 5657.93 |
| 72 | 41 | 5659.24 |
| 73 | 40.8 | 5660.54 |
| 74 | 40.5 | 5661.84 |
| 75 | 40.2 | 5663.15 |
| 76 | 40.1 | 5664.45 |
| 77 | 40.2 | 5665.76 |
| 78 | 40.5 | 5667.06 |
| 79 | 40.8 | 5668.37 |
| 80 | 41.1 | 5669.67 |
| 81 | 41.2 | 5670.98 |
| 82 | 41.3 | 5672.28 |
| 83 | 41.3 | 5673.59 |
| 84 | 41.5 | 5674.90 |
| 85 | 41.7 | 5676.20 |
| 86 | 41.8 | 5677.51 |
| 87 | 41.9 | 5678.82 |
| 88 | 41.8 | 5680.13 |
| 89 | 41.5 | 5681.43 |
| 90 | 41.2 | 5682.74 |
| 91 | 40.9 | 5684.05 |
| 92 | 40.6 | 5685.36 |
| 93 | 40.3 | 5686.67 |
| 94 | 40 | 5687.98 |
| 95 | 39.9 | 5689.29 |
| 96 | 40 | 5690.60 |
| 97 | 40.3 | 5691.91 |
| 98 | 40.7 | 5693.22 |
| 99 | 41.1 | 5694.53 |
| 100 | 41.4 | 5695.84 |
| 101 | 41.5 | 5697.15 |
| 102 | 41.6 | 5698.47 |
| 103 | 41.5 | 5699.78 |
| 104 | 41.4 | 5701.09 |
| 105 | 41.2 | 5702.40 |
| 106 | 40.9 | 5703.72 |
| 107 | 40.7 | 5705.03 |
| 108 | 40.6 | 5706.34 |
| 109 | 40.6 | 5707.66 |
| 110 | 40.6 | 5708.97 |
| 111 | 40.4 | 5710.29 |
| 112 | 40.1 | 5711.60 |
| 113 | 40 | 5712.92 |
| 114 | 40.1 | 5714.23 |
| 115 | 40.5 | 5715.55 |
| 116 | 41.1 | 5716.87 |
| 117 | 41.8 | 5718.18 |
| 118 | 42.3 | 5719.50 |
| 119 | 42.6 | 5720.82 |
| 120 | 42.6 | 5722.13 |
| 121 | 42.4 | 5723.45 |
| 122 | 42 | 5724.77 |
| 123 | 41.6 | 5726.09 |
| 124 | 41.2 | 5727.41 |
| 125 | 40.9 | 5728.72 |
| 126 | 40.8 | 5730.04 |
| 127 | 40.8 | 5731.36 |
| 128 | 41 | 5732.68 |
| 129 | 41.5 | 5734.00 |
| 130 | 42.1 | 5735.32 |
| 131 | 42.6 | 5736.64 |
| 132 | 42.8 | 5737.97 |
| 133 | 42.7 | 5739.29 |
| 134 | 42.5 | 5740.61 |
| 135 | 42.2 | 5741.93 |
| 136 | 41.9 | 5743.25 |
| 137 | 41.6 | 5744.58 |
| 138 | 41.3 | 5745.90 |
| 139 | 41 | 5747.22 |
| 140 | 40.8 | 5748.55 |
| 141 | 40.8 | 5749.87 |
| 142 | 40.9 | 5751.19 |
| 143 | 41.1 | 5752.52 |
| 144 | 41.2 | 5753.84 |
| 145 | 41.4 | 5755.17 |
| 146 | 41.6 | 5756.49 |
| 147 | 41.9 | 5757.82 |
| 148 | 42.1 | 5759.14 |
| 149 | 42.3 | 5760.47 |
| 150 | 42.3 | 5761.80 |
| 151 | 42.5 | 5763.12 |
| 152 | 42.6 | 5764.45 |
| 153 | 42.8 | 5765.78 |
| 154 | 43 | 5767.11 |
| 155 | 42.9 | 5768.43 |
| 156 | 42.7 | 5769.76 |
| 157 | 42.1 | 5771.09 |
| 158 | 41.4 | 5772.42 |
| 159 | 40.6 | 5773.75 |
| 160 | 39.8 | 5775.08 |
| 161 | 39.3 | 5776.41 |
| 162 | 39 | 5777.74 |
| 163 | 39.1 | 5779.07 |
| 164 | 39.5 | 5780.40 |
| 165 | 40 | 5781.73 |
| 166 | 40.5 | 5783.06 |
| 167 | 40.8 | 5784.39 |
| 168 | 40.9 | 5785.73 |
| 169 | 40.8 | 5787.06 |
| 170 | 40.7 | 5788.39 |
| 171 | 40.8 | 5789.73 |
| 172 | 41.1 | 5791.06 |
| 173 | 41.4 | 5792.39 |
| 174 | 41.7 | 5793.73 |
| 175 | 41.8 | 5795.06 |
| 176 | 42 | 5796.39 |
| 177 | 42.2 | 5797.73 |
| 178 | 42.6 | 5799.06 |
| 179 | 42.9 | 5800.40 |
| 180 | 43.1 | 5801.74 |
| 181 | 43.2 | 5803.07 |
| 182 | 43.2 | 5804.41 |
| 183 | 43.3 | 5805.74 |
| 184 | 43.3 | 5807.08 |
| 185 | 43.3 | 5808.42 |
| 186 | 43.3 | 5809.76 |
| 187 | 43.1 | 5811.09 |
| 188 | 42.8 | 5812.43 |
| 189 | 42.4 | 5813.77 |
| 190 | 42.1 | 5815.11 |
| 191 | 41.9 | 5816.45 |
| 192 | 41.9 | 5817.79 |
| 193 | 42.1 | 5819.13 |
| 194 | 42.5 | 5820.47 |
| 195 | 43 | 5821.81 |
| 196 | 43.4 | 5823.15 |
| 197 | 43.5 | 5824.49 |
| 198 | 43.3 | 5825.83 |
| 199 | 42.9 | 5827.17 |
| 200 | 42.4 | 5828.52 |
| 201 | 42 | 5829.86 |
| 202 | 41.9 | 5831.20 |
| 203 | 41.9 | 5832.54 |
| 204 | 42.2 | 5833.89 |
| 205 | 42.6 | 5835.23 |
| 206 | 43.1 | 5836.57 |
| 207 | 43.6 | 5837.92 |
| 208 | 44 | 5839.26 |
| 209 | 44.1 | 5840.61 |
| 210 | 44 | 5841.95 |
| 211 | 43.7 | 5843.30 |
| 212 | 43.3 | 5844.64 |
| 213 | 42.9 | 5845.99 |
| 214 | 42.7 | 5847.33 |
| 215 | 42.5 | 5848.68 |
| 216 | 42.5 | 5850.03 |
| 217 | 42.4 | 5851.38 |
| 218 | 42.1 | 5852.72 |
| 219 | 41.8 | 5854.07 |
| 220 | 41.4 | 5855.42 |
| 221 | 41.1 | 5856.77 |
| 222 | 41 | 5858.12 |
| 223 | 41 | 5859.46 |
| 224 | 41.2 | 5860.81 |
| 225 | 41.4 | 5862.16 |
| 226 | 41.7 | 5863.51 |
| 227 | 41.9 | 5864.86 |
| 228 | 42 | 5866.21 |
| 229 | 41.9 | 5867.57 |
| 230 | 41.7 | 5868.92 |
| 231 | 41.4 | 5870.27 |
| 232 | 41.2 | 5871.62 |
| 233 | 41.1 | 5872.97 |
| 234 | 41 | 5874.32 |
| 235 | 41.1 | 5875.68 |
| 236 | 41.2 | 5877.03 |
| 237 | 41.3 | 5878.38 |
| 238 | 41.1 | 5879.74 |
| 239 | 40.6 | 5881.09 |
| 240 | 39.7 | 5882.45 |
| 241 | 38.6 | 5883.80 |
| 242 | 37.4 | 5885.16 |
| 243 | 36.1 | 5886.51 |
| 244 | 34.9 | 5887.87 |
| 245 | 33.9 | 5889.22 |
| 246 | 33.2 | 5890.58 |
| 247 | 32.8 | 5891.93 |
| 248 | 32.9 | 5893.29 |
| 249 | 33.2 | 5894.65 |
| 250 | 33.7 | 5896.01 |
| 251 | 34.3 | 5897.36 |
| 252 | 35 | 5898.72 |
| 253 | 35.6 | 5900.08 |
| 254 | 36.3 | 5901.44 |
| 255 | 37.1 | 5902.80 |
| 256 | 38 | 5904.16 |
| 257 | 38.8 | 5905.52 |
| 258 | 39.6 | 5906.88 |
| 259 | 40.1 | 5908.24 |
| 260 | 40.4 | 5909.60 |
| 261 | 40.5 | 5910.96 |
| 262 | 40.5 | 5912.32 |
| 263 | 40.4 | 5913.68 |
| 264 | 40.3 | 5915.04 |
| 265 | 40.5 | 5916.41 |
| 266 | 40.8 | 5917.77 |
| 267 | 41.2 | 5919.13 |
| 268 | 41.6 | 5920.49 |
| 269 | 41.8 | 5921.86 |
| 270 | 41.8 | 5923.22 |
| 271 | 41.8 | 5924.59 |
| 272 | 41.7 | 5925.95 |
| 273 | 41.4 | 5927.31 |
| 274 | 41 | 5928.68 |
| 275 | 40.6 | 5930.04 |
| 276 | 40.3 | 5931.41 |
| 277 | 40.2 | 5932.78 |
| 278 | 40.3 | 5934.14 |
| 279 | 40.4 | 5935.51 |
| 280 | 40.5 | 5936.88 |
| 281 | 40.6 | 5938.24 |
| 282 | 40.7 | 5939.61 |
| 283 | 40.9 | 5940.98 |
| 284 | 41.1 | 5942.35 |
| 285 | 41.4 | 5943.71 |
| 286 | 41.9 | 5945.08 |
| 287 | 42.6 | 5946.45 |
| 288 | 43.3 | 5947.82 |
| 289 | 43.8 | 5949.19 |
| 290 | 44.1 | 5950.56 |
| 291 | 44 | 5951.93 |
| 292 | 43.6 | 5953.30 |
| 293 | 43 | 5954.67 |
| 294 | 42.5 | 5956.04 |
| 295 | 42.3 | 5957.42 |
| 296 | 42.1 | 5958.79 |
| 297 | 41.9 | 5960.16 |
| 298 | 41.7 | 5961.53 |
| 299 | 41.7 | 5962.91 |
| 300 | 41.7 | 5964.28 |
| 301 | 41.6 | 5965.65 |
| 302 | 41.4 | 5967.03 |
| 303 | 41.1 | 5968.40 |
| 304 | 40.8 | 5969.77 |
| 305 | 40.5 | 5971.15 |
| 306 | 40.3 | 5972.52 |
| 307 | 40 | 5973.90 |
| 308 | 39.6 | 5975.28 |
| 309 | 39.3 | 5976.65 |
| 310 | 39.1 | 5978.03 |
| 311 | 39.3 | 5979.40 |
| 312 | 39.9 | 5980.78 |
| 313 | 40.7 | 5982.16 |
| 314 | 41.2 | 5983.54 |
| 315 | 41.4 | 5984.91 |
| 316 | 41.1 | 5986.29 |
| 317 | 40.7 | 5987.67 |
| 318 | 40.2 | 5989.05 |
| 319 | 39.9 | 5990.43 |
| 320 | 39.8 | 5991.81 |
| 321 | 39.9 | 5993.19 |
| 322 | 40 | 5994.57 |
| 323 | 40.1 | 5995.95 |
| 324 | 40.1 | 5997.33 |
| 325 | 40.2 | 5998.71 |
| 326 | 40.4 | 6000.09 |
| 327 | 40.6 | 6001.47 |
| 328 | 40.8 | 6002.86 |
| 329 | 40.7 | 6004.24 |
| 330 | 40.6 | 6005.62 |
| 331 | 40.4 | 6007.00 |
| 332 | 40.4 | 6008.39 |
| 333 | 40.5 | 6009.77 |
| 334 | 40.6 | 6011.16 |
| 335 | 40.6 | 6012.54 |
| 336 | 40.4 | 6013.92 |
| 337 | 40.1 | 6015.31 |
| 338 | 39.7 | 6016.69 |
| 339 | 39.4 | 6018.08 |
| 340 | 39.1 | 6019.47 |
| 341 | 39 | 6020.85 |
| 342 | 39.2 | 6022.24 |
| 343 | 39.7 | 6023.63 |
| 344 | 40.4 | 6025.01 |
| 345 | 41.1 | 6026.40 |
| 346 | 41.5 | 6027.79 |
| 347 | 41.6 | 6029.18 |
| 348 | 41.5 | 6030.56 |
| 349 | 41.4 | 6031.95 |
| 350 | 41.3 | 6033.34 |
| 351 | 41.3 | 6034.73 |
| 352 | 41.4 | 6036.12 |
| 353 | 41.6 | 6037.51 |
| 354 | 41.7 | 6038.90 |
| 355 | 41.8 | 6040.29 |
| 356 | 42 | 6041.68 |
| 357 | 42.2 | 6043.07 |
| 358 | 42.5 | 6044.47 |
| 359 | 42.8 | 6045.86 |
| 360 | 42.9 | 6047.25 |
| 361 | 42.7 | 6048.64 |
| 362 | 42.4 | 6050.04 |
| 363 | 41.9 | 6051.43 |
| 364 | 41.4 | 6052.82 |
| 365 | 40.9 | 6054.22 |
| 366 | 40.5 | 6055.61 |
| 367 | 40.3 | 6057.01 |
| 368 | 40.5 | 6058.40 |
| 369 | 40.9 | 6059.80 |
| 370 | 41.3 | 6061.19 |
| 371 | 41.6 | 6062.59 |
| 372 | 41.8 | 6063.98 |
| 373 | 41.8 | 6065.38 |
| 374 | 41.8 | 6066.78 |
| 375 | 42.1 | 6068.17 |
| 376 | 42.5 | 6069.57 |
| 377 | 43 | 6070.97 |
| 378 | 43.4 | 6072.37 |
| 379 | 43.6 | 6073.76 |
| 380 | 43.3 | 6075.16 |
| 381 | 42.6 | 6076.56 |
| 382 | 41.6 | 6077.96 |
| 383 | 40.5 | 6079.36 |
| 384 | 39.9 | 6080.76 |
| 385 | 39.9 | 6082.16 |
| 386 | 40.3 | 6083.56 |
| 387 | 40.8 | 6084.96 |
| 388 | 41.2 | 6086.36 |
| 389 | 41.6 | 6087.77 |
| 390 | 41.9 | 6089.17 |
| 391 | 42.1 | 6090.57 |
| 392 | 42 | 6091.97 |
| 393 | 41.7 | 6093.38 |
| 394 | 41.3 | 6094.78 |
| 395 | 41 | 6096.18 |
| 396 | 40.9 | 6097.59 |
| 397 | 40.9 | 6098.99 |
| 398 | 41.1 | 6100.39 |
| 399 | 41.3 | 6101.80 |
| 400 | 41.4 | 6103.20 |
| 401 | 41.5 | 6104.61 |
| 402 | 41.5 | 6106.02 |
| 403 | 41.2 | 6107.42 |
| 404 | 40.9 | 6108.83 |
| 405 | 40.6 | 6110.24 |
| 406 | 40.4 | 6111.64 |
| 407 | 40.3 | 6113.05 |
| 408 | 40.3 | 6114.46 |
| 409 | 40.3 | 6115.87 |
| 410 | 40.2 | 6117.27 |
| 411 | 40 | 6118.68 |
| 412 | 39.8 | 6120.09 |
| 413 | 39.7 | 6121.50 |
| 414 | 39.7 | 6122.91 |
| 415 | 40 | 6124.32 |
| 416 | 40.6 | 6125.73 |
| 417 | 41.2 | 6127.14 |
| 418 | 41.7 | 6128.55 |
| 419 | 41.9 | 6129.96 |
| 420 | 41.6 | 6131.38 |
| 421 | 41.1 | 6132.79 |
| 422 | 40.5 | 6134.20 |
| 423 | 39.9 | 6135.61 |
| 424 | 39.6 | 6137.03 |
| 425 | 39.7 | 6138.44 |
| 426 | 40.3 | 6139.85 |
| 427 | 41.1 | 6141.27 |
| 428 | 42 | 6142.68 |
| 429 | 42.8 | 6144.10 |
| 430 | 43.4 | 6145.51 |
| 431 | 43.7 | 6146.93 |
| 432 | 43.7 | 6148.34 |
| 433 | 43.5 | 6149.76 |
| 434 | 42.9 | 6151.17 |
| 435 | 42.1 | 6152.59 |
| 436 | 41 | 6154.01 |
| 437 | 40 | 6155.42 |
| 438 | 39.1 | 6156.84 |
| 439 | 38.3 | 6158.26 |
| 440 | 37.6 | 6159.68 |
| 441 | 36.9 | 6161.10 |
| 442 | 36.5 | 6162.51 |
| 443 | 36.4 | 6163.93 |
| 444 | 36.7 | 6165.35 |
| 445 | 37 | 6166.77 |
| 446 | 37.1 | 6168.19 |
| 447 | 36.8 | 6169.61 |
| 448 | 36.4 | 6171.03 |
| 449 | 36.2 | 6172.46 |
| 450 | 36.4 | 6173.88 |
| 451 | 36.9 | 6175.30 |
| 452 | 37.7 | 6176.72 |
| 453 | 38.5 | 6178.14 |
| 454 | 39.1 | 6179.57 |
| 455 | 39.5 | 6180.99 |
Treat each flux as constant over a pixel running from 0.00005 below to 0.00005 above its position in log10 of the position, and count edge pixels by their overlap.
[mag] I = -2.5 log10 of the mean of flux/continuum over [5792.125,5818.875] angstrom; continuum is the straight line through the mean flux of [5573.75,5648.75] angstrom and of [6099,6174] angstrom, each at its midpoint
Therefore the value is -0.062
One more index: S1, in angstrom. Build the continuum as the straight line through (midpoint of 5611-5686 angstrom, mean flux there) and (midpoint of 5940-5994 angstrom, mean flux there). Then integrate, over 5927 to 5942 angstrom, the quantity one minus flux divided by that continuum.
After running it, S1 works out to 0.2 angstrom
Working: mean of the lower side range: 40.8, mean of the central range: 40.6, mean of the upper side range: 41.3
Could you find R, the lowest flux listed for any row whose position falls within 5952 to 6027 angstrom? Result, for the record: 39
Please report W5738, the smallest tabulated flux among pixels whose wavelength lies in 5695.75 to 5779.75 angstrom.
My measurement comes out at 39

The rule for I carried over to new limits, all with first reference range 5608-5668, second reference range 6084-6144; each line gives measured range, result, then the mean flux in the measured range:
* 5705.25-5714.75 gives 0.01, 40.4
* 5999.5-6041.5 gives 0.01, 40.6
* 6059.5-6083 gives -0.03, 41.9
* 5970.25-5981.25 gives 0.03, 39.8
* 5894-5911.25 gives 0.10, 37.1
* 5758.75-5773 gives -0.05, 42.4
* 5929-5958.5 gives -0.03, 41.8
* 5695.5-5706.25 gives -0.02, 41.2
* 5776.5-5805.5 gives -0.02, 41.3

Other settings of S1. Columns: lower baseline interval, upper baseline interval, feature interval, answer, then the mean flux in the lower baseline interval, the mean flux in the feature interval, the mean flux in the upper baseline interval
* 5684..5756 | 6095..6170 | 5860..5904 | 2.8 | 41.2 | 38.3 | 40.4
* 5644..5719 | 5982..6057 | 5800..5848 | -2.4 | 40.9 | 42.9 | 40.9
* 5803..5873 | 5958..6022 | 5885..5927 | 3.6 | 42.5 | 38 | 40.4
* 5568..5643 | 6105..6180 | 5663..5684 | -0.5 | 40.3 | 41.2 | 39.9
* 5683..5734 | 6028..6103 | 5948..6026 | 1.3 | 41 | 40.8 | 41.6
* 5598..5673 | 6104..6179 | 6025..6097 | -3.0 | 40.5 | 41.6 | 39.9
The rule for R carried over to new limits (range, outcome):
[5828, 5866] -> 41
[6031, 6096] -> 39.9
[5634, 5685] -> 39.8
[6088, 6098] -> 40.9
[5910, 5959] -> 40.2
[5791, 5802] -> 41.1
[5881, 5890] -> 33.9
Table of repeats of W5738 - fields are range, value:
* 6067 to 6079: 41.6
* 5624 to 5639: 40.5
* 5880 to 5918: 32.8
